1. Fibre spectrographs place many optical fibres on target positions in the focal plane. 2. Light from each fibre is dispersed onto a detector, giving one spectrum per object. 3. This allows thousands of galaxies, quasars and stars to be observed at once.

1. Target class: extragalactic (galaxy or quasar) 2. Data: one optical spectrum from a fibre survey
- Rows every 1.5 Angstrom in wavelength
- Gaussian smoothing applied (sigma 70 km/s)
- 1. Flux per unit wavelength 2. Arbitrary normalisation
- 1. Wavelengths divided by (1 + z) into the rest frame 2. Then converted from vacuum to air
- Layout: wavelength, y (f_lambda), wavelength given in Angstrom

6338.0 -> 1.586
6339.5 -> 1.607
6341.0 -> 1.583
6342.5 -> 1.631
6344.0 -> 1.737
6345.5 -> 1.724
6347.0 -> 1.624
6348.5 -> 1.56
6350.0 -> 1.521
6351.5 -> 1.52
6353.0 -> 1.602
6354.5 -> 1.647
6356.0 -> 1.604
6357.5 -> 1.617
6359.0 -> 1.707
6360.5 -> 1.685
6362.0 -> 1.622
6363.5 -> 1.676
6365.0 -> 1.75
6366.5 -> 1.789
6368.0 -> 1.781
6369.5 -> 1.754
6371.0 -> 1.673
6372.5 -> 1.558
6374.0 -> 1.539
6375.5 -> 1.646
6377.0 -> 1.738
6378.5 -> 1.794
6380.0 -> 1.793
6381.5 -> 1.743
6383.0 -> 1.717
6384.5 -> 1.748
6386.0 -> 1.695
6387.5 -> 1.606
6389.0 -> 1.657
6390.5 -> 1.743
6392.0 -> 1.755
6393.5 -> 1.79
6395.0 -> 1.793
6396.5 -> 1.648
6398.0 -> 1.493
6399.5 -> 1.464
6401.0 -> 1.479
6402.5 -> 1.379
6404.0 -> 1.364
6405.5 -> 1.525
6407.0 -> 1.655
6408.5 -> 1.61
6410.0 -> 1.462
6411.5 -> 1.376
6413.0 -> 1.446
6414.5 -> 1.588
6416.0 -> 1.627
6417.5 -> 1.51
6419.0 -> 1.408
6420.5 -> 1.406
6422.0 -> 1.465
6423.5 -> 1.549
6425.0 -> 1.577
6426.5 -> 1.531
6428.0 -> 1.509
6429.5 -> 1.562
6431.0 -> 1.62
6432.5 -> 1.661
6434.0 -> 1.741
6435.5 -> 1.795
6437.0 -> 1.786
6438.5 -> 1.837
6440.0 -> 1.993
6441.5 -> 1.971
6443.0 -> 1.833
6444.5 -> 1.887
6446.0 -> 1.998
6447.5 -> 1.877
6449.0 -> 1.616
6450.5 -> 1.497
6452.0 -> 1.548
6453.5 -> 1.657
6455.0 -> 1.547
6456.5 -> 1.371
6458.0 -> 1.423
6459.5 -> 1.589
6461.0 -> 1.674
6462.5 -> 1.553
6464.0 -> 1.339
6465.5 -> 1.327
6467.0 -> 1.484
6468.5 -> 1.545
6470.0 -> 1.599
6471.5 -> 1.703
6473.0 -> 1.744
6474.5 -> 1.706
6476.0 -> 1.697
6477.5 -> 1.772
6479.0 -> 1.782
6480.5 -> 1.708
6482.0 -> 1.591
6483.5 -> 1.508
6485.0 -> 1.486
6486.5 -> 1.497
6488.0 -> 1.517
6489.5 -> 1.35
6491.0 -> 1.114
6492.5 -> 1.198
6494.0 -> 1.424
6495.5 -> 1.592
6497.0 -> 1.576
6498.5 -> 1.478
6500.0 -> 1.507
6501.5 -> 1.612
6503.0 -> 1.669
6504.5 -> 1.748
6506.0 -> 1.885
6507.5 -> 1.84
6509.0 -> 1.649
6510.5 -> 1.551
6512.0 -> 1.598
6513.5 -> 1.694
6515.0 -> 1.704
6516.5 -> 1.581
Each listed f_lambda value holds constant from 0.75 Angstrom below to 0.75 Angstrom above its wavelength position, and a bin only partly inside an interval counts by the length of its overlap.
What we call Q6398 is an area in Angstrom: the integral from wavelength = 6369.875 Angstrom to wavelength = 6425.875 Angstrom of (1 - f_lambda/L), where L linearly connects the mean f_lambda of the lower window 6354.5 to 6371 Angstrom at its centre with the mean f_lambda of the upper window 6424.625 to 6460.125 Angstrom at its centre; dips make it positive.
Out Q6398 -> 3.1 Angstrom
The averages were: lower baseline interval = 1.7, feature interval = 1.6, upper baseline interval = 1.69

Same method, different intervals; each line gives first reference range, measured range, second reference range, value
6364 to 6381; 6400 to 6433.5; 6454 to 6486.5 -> 2.7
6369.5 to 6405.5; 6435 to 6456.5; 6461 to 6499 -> -2.5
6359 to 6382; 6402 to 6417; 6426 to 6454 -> 1.9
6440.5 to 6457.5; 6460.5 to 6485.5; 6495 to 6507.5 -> 1.2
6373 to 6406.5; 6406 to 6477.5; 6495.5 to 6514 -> 1.2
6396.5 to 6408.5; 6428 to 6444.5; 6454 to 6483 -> -2.4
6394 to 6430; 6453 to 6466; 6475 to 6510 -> 0.5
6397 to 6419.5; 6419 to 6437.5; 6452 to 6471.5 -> -1.1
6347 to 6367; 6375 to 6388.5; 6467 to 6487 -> -0.7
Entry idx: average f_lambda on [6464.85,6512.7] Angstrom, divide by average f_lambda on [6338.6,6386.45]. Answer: 0.9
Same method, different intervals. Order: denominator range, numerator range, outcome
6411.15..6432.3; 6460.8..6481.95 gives 1.06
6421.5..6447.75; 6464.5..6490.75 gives 0.91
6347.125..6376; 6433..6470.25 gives 1.01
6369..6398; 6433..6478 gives 0.98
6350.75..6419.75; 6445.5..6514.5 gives 0.97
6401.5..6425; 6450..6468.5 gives 1.01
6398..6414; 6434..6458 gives 1.17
